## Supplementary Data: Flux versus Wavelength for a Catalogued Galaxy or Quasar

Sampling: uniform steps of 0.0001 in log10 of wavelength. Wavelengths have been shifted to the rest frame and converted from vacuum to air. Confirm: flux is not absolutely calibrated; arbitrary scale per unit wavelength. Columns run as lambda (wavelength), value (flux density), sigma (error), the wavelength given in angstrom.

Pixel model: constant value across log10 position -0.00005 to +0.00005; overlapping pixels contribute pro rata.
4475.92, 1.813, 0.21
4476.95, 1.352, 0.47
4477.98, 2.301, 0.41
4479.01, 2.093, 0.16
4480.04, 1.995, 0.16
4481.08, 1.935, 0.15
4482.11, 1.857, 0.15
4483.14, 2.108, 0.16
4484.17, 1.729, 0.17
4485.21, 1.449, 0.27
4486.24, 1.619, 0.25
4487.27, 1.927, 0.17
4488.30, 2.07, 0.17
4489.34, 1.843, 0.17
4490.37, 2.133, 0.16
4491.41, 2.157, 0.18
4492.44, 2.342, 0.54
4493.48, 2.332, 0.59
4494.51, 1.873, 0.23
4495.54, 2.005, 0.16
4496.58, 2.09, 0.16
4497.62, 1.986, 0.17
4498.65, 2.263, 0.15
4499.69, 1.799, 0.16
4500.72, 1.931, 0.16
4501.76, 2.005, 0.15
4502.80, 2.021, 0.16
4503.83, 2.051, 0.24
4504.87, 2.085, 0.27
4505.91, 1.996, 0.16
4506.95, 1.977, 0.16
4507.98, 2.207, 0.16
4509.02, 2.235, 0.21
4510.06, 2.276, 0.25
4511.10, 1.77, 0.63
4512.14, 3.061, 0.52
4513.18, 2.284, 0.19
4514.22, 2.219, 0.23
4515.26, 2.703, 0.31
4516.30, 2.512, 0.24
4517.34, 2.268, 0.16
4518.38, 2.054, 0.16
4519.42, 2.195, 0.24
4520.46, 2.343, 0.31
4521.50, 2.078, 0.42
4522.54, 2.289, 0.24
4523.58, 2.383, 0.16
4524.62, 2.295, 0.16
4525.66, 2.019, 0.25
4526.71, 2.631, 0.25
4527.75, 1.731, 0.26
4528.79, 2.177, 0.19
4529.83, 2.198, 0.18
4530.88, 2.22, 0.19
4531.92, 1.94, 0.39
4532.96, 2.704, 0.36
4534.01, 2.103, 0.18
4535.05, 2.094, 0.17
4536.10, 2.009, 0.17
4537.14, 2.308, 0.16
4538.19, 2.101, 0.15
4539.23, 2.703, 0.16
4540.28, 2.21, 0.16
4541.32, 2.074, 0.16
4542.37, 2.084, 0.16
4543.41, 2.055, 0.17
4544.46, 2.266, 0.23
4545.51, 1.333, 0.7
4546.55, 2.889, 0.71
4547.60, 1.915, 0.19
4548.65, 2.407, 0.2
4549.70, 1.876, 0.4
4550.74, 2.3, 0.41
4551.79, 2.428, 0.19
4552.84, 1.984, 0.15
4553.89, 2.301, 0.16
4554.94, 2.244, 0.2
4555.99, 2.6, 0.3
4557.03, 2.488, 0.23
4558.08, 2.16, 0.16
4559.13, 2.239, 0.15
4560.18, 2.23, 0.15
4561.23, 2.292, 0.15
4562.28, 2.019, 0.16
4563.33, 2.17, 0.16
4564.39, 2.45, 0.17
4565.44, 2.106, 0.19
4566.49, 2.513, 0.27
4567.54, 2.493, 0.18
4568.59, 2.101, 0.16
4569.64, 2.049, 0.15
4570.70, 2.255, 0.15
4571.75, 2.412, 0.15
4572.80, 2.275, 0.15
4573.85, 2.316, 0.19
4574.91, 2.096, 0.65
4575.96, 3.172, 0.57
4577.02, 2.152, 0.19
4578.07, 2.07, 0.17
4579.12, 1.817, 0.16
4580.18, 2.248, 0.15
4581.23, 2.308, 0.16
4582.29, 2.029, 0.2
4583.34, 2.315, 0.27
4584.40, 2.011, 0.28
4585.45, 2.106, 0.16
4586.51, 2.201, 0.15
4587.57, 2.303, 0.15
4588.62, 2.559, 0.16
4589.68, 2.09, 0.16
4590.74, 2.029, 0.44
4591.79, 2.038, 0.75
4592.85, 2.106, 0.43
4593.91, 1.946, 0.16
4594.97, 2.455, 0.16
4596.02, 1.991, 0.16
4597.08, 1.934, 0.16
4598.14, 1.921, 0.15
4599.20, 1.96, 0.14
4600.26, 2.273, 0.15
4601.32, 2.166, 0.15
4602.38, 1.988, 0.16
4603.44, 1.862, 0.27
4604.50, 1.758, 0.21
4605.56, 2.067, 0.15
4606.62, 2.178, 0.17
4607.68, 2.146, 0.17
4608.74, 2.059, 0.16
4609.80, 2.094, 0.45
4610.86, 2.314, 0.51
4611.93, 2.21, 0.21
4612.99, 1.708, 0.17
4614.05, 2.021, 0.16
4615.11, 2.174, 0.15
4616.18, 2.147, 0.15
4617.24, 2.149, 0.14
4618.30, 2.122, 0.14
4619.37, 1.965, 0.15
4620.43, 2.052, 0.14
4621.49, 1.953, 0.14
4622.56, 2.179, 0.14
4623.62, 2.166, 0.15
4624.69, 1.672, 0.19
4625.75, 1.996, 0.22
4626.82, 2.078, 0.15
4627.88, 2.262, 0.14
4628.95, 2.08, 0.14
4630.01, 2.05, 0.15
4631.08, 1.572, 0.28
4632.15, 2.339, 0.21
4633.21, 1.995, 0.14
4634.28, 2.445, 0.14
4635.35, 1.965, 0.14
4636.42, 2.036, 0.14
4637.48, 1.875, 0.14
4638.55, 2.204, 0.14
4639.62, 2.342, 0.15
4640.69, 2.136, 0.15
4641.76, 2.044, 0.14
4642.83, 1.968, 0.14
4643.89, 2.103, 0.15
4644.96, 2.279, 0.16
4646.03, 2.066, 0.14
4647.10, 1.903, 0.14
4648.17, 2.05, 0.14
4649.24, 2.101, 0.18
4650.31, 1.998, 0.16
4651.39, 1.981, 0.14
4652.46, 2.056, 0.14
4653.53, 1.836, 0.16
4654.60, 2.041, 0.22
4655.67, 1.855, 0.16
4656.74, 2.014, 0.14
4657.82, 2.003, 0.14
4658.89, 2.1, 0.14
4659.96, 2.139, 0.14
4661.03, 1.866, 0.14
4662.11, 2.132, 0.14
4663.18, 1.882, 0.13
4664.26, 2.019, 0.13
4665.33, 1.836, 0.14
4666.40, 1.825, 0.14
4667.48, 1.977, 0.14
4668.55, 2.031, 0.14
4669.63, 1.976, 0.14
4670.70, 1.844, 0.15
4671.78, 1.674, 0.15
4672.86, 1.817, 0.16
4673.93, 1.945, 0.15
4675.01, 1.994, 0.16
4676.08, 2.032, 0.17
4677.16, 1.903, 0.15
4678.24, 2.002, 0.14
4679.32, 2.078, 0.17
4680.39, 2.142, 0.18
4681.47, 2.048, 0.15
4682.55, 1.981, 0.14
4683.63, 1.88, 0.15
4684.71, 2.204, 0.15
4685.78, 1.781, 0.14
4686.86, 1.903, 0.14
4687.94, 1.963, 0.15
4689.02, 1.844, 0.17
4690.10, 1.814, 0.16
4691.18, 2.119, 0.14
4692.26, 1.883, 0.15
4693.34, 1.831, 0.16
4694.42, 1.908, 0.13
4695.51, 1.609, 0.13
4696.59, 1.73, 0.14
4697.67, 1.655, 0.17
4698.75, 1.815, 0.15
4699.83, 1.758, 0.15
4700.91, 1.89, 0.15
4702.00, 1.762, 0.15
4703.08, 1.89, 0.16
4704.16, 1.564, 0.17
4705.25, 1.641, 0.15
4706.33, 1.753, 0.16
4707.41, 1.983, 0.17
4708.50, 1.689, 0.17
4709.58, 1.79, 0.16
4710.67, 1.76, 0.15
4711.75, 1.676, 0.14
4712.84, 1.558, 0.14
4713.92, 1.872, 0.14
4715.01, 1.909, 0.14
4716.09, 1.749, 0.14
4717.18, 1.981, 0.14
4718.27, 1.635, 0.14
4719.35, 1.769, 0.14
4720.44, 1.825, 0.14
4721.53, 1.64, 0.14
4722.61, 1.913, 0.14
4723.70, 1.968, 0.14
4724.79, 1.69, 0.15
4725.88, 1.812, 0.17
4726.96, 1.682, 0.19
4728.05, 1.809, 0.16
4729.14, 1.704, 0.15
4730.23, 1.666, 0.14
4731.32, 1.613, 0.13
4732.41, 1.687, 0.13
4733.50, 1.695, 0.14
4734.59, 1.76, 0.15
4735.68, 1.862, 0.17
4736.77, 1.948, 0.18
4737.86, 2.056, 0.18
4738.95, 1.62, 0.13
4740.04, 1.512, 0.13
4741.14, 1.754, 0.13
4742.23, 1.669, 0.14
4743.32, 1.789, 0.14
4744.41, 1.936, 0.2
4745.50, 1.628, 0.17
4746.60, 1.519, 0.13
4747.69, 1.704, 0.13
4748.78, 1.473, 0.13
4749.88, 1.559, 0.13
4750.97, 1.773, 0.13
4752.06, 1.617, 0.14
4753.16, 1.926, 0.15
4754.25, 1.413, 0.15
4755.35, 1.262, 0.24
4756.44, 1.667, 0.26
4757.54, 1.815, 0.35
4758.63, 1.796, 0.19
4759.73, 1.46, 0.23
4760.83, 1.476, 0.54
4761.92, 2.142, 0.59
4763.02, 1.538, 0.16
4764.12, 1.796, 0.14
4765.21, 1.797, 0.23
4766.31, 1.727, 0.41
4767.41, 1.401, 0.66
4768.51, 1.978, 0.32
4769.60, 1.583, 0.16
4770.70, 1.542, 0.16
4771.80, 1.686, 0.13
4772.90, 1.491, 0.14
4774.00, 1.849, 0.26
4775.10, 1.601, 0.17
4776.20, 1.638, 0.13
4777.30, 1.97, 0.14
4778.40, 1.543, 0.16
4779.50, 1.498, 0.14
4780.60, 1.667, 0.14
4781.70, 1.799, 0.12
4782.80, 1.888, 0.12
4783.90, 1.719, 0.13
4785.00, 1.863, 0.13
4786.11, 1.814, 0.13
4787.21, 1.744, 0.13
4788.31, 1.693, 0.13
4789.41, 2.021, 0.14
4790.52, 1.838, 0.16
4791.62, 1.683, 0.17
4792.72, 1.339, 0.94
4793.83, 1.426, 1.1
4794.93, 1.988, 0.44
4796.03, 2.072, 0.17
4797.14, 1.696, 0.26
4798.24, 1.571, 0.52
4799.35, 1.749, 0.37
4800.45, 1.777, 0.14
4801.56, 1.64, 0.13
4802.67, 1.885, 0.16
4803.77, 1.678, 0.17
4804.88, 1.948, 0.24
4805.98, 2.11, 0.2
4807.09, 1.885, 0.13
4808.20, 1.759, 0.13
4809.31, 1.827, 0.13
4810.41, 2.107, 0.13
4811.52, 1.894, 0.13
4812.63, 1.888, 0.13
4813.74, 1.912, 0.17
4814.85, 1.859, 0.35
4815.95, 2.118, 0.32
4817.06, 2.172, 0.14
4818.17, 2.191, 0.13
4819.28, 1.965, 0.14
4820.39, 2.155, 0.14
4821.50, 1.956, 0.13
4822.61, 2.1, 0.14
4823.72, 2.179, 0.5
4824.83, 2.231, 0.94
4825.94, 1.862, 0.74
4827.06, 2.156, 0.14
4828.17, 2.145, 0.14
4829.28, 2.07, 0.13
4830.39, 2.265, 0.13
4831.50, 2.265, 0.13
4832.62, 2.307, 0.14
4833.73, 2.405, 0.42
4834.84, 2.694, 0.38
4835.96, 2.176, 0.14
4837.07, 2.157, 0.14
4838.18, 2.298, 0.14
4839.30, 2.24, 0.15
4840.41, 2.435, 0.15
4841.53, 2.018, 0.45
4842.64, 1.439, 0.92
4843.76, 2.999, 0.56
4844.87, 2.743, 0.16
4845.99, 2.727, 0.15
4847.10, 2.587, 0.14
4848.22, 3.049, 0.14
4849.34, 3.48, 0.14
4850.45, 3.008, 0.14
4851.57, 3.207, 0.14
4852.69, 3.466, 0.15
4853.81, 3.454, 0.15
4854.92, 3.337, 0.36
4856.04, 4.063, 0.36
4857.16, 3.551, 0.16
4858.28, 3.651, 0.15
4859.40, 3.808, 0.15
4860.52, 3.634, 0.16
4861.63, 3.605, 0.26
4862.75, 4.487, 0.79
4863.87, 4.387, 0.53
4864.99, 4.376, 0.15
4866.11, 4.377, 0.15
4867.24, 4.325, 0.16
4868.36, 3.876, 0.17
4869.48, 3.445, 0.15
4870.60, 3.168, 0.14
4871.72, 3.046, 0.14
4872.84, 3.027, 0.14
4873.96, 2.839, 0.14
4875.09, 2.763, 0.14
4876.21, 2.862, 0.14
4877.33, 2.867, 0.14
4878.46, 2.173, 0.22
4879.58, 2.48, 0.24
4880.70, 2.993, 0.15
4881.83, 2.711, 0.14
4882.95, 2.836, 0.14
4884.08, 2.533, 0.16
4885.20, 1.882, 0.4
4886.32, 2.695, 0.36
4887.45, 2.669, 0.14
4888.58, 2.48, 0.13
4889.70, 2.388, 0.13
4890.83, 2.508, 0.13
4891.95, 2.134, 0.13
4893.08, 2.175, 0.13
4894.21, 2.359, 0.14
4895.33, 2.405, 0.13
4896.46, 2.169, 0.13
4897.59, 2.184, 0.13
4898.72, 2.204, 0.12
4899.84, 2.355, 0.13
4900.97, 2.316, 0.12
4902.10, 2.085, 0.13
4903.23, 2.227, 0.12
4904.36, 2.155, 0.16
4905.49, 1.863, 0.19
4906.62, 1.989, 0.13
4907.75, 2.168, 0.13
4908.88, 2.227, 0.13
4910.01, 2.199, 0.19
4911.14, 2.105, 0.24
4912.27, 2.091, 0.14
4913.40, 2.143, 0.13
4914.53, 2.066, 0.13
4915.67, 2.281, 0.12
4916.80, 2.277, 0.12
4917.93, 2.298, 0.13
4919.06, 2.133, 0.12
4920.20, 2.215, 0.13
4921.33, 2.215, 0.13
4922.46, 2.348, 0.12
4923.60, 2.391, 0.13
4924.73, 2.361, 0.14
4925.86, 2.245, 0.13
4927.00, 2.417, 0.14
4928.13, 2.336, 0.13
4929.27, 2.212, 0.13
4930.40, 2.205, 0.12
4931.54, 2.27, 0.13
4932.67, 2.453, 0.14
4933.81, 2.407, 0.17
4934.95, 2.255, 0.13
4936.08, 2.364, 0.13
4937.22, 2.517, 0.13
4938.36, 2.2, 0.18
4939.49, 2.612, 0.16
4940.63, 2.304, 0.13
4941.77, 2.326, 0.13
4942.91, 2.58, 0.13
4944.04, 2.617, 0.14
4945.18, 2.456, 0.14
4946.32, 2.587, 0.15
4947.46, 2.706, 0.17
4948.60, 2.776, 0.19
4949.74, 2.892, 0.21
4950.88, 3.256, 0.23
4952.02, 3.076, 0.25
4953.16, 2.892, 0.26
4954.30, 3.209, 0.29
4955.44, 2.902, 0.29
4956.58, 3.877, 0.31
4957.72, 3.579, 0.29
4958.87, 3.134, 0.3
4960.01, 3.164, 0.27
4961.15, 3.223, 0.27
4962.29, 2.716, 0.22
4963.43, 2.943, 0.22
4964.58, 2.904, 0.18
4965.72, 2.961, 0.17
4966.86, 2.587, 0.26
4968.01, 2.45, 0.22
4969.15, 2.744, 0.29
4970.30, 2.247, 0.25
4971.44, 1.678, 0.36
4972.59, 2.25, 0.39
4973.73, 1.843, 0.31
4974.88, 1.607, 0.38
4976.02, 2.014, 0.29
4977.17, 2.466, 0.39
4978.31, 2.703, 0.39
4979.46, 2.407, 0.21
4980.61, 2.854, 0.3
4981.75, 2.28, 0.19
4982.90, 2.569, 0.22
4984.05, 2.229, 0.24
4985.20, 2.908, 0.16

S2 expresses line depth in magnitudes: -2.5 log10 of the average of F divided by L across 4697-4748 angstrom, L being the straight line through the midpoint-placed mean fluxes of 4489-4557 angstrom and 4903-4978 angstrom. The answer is 0.304 mag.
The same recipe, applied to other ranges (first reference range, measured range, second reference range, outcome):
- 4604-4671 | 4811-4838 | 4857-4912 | 0.22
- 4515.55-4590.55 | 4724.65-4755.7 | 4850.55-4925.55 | 0.43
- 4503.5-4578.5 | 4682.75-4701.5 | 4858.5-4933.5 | 0.28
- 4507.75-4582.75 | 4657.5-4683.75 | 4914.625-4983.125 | 0.19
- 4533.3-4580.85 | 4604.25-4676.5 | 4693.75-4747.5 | -0.02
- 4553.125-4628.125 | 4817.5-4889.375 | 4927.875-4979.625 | -0.14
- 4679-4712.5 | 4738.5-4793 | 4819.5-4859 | 0.29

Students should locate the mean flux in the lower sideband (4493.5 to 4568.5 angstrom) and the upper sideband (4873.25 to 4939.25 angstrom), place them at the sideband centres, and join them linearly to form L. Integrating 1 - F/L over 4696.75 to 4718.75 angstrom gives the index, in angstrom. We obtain 4.87 angstrom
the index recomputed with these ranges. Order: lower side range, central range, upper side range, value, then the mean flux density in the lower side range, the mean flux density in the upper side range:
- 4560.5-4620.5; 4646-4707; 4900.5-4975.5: 8.6 angstrom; 2.15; 2.47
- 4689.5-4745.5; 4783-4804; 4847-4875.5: 7.5 angstrom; 1.78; 3.56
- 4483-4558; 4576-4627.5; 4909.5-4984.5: 3.0 angstrom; 2.16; 2.51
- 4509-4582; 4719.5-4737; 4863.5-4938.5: 4.6 angstrom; 2.25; 2.53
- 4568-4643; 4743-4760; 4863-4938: 5.0 angstrom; 2.11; 2.54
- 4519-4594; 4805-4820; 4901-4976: 2.6 angstrom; 2.22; 2.47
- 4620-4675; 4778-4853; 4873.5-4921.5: 5.1 angstrom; 2.01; 2.34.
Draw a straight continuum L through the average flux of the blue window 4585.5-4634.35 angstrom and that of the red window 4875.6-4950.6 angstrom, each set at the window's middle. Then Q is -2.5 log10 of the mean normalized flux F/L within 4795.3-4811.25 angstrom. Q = 0.23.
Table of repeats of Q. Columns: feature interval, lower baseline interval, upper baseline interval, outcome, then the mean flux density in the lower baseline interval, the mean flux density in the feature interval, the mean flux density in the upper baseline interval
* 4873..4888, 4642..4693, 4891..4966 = -0.11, 1.98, 2.65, 2.48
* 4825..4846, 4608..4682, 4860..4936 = 0.09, 2.03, 2.27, 2.6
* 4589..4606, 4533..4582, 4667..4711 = 0.04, 2.24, 2.04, 1.87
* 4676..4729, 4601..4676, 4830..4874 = 0.27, 2.03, 1.84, 3.12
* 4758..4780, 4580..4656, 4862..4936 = 0.36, 2.08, 1.68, 2.57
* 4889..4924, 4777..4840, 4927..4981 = 0.08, 1.95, 2.22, 2.61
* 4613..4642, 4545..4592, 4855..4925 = 0.13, 2.23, 2.07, 2.72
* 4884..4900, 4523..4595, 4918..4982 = 0.08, 2.22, 2.34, 2.56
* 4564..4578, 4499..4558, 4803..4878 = -0.03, 2.2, 2.33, 2.7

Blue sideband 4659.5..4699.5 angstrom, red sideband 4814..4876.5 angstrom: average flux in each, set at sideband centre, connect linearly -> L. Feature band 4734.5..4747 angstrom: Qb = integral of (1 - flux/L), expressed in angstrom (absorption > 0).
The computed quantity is 2.8 angstrom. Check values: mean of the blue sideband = 1.92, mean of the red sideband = 2.84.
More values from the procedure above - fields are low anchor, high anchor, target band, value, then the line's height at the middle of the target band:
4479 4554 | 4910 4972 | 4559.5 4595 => -0.5 angstrom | 2.2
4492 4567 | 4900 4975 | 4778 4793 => 4.1 angstrom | 2.37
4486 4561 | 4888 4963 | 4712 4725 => 2.9 angstrom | 2.32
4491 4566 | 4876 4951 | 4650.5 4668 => 2.2 angstrom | 2.26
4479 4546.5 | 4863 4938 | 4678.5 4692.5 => 2.0 angstrom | 2.31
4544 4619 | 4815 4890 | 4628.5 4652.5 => 2.5 angstrom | 2.31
